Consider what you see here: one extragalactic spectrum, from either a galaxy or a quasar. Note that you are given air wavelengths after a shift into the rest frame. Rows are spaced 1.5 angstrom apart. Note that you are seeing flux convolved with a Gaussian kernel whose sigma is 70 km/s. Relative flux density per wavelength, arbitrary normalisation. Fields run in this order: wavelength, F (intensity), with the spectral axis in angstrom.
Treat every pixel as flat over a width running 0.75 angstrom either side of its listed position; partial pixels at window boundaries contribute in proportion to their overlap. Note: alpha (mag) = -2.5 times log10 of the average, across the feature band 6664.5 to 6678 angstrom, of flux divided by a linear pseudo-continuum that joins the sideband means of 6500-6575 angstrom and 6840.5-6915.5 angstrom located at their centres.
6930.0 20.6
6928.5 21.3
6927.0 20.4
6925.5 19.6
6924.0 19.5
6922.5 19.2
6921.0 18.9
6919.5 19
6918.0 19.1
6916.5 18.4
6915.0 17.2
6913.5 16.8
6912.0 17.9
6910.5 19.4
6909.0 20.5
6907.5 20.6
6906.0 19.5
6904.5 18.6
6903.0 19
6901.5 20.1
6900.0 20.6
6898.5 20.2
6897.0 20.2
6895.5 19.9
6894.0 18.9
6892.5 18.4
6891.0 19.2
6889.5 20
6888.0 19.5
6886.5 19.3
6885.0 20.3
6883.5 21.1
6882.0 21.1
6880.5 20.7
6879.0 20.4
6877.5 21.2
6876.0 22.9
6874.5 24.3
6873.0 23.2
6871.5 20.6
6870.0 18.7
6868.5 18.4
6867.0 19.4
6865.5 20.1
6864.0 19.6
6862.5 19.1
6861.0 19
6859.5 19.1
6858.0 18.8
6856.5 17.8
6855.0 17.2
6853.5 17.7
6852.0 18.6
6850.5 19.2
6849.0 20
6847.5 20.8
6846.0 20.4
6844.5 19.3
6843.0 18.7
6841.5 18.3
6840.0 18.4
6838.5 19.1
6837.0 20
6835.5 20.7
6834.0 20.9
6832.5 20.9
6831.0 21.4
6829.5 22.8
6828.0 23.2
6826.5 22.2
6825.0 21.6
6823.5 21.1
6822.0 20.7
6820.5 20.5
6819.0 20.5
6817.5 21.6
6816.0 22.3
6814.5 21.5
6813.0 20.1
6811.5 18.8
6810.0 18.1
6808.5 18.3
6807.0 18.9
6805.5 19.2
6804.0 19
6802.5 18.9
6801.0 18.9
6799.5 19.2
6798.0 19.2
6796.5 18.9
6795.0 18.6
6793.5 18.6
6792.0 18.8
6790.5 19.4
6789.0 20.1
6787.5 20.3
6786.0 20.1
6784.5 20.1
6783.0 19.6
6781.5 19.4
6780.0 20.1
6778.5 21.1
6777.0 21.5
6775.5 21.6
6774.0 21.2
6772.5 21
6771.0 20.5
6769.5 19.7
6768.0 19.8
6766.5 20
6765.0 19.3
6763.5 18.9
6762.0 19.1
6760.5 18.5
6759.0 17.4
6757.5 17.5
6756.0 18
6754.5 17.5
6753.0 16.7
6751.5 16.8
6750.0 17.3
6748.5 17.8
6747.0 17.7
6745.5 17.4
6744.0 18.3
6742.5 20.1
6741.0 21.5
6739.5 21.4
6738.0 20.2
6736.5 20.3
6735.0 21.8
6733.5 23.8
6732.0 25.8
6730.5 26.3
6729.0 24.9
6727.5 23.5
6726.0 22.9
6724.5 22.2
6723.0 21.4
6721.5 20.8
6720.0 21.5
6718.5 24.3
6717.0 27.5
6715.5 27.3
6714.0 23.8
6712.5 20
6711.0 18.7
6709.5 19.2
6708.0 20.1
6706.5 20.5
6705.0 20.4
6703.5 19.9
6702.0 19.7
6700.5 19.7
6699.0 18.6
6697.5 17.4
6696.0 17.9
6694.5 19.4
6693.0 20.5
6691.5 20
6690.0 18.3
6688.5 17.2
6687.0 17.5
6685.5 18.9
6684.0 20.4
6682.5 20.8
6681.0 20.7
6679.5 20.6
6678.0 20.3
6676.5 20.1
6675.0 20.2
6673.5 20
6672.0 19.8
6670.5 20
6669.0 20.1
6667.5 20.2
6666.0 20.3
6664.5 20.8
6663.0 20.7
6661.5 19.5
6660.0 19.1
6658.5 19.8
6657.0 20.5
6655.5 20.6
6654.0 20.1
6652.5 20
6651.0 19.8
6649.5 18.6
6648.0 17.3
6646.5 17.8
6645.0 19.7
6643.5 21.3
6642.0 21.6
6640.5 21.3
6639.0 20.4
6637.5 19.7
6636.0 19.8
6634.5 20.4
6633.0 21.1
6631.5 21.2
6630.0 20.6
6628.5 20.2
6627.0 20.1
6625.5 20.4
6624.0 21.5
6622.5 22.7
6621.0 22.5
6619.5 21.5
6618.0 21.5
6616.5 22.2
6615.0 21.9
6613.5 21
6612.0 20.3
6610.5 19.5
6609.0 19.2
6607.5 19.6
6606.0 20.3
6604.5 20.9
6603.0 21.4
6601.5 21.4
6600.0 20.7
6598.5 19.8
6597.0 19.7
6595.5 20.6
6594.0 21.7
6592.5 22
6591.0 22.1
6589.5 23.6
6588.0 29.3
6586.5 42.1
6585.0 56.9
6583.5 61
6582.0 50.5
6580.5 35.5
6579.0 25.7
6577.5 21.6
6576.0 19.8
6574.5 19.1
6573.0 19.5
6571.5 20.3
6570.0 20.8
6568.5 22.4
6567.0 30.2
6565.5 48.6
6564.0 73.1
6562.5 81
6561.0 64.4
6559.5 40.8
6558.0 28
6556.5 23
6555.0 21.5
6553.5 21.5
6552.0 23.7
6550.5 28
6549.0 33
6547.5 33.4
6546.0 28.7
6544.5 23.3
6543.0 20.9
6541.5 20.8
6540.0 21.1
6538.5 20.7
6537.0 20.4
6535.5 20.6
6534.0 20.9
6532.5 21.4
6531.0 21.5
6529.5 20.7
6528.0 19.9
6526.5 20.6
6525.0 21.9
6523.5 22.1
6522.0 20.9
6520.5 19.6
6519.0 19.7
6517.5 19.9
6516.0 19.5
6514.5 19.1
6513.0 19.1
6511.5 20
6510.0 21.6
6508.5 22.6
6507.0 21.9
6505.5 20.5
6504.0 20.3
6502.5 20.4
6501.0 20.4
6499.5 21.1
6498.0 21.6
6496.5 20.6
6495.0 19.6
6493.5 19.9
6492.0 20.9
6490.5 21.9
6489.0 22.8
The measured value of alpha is 0.17 mag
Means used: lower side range 26.1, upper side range 19.6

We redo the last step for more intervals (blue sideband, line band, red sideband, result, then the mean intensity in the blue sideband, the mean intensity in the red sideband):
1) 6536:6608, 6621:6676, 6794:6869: 0.30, 29.7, 19.7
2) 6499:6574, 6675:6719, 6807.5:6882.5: 0.14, 26.1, 20.2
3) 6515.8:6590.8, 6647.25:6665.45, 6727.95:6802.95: 0.24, 29.3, 19.8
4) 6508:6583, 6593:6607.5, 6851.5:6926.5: 0.25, 27.2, 19.6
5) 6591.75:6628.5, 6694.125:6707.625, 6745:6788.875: 0.03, 20.9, 19.2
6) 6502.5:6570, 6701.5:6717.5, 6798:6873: 0.06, 26.7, 19.8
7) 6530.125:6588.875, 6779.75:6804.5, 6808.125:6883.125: 0.16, 31.6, 20.2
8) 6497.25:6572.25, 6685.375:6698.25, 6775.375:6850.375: 0.22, 26.1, 20.1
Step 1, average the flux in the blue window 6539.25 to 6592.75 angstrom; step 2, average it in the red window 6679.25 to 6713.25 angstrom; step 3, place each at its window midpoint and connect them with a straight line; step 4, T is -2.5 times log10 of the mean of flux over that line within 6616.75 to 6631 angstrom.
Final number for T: 0.25 mag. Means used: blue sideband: 32.8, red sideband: 19.4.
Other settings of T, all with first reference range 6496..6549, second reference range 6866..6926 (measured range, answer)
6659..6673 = 0.04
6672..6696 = 0.06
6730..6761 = 0.05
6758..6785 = 0.03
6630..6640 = 0.03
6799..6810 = 0.08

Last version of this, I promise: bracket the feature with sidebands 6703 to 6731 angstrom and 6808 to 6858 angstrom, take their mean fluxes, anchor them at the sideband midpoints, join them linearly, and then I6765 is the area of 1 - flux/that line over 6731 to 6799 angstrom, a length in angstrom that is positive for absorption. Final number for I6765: 5.6 angstrom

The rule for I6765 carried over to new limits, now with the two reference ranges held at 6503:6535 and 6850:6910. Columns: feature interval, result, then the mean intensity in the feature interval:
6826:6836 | -0.9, 21.7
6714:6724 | -1.8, 23.8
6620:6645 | -0.6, 20.9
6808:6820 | -0.1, 20.2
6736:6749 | 0.5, 19.4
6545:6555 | -3.3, 27.4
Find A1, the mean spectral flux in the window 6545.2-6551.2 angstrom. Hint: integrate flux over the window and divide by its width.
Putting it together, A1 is 30.7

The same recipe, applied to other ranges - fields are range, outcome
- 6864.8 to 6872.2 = 19.4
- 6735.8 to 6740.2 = 20.6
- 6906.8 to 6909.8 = 20.5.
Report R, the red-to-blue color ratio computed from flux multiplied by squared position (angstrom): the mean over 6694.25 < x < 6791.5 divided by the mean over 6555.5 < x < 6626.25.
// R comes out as 0.7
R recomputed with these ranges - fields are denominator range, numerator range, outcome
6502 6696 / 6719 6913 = 0.90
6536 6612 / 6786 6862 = 0.73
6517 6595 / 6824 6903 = 0.76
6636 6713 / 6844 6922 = 1.06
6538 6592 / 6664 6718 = 0.64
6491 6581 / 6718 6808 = 0.84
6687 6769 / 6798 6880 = 1.02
